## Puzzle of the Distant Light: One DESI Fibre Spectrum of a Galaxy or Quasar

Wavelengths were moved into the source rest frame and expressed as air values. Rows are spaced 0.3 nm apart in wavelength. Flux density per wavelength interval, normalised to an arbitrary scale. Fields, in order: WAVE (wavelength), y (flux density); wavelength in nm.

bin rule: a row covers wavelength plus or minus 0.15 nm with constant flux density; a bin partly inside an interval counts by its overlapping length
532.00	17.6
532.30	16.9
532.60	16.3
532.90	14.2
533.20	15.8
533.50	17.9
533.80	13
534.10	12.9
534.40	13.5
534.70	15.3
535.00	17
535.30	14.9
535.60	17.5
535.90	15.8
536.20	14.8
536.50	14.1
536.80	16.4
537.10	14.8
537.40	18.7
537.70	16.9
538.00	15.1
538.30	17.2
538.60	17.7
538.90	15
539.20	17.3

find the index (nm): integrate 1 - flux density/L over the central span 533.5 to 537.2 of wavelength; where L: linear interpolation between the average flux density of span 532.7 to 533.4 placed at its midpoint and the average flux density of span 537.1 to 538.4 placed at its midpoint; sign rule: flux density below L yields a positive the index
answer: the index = 0.20 nm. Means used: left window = 15.3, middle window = 15.1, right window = 16.7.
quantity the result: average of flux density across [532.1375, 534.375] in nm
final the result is 15.2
